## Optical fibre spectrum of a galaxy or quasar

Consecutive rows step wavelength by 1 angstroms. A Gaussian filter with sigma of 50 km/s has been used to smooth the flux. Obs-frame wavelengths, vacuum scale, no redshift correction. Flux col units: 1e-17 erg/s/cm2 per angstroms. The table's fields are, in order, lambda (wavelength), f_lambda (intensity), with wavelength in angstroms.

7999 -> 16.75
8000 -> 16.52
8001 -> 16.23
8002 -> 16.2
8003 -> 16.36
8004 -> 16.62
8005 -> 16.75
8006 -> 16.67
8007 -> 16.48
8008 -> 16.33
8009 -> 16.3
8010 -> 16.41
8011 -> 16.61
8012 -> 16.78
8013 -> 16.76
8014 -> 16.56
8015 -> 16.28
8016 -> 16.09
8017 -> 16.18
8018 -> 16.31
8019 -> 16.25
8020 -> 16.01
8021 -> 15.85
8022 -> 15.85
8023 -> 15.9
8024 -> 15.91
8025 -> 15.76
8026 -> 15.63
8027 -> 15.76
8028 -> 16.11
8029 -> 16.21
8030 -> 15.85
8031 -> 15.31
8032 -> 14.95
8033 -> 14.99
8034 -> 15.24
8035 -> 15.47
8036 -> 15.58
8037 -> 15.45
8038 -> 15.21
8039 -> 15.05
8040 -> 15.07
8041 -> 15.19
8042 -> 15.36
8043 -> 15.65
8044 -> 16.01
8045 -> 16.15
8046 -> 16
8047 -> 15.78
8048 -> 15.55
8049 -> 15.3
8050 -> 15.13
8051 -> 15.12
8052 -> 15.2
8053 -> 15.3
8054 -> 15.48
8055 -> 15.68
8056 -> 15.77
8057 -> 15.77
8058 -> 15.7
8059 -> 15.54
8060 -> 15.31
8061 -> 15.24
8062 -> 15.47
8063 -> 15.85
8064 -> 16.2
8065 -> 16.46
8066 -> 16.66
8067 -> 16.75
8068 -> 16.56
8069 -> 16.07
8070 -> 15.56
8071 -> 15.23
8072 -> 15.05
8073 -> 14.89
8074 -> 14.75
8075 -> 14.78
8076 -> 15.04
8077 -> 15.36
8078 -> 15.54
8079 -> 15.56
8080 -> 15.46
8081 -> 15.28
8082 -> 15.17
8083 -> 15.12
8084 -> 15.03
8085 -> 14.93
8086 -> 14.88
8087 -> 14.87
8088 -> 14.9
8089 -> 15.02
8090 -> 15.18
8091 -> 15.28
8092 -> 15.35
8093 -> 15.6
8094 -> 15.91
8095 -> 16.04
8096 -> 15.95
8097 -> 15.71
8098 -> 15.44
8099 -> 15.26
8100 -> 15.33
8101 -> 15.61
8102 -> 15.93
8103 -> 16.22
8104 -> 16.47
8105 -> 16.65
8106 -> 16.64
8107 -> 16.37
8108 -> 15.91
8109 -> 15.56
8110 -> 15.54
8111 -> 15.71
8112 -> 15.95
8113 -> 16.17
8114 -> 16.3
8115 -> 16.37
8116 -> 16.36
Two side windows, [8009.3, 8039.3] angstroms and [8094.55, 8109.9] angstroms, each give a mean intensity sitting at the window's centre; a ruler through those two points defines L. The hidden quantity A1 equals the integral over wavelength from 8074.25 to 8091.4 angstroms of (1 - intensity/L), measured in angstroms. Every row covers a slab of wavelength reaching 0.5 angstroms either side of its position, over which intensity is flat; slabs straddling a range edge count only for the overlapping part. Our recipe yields 0.8 angstroms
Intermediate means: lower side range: 15.9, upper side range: 15.9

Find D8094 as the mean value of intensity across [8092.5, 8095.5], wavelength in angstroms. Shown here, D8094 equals 15.8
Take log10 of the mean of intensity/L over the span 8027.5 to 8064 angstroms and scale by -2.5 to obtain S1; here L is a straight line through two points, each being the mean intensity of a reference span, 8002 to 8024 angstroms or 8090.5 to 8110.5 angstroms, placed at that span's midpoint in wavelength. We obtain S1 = 0.044 mag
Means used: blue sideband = 16.3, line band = 15.5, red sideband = 15.8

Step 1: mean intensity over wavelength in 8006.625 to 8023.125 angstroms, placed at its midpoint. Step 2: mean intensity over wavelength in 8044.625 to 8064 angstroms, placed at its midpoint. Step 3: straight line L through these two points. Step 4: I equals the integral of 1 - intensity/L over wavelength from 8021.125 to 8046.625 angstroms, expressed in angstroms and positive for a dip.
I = 0.6 angstroms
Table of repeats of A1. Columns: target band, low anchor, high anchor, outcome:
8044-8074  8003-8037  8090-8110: 0.5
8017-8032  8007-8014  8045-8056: 0.3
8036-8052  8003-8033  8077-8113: 0.5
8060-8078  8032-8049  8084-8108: -0.1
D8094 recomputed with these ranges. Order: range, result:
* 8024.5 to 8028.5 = 15.8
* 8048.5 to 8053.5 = 15.2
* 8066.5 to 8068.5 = 16.7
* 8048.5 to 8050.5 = 15.2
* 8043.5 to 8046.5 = 16.1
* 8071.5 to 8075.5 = 14.9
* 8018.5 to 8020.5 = 16.1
